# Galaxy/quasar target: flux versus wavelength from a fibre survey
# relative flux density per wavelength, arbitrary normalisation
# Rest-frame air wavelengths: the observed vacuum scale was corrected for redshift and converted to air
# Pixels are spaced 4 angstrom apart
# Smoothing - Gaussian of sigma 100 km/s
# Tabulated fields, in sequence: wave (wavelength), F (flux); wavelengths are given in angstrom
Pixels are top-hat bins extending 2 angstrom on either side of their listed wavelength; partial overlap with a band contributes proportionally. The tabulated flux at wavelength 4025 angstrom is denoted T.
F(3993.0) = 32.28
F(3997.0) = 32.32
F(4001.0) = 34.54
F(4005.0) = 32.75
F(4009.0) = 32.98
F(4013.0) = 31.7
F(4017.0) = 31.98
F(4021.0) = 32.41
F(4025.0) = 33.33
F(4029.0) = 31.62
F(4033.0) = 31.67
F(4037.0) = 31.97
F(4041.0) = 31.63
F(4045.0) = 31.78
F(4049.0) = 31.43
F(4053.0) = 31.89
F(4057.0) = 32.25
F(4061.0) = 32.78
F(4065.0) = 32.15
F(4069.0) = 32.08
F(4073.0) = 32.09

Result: 33.33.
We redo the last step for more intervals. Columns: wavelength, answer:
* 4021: 32.41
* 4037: 31.97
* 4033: 31.67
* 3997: 32.32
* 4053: 31.89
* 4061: 32.78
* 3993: 32.28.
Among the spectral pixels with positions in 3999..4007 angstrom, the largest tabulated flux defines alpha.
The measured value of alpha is 34.54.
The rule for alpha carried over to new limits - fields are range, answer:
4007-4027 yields 33.33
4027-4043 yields 31.97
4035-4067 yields 32.78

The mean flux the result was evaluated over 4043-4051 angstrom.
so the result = 31.6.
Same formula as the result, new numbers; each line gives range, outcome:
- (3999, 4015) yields 33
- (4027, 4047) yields 31.7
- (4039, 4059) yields 31.8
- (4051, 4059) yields 32.1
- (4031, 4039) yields 31.8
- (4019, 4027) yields 32.9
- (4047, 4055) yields 31.7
